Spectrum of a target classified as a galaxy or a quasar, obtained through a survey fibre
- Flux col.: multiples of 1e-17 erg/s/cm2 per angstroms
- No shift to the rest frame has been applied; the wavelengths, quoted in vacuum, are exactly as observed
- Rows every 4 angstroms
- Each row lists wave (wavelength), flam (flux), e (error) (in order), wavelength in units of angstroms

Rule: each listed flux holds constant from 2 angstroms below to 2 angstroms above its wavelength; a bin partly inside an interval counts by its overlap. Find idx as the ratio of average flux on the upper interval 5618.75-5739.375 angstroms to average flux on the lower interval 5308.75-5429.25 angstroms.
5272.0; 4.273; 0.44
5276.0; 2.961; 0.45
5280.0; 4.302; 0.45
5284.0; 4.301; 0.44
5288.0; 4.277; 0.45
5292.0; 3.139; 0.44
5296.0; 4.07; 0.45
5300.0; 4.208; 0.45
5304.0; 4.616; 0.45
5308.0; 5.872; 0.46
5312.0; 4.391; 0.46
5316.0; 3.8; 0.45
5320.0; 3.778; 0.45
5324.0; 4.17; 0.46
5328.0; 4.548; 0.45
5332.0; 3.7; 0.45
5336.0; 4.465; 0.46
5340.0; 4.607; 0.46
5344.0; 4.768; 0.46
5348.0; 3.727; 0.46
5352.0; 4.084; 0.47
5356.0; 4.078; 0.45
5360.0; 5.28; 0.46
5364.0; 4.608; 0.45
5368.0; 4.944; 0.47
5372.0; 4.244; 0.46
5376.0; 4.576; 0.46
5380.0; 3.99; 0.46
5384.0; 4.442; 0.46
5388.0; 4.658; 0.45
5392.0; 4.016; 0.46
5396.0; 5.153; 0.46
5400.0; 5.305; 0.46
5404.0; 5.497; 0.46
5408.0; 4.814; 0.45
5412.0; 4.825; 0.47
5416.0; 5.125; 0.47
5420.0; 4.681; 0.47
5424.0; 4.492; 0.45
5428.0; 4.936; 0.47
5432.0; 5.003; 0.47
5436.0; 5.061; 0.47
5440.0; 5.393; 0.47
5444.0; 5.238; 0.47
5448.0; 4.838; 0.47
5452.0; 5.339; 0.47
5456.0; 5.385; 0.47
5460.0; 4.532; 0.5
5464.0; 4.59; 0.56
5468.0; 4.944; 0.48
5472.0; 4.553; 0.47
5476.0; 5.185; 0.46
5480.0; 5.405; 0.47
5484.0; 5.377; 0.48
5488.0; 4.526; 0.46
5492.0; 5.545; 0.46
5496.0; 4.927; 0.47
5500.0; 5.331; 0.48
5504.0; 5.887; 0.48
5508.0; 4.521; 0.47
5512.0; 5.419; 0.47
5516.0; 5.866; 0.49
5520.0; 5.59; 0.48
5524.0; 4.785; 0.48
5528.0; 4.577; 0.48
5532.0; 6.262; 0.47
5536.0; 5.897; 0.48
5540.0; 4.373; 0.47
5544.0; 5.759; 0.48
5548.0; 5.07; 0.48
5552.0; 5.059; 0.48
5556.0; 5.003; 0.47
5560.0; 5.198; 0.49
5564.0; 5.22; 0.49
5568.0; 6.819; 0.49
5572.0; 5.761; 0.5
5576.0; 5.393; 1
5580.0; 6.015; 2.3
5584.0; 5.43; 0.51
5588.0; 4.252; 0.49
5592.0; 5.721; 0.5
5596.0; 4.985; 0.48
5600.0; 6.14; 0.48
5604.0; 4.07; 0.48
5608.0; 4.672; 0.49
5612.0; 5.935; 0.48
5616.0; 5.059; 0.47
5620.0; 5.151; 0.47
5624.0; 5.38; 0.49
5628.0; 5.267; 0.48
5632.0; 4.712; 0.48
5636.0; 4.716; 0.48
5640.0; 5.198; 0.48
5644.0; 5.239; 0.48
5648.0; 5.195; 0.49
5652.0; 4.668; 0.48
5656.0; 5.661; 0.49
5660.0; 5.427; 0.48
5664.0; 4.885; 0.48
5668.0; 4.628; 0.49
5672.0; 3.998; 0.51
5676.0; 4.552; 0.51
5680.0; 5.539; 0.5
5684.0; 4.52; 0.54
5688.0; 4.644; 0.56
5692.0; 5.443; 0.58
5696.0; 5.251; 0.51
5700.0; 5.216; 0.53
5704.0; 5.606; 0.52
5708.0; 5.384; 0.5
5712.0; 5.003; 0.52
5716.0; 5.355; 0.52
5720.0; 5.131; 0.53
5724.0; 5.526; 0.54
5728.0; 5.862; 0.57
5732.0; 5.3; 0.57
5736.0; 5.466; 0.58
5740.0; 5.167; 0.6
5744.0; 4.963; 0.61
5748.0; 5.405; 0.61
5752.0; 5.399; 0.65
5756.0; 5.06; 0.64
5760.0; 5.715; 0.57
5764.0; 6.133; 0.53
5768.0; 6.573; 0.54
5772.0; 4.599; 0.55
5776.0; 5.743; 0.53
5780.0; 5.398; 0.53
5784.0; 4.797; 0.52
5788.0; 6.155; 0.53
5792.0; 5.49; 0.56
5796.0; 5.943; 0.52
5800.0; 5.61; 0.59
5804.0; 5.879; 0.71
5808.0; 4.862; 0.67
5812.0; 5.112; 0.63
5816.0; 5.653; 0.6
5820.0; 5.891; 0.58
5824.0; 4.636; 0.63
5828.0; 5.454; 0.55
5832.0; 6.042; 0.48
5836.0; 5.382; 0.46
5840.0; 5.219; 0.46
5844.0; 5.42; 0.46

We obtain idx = 1.13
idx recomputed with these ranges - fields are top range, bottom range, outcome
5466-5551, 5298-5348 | 1.19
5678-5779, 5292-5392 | 1.23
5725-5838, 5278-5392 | 1.27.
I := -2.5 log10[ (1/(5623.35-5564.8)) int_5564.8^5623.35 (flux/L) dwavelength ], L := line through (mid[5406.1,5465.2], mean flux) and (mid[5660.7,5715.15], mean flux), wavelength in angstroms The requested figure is -0.08 mag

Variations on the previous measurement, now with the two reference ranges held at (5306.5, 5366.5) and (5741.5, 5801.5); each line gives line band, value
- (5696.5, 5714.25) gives 0.011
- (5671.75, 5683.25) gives 0.108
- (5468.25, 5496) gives -0.068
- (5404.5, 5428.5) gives -0.058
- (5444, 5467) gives -0.060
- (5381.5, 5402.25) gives -0.041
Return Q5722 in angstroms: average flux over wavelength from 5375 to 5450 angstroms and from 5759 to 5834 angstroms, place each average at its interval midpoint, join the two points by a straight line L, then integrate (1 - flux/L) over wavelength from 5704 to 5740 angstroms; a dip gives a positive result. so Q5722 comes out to 0.3 angstroms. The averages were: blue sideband 4.85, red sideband 5.56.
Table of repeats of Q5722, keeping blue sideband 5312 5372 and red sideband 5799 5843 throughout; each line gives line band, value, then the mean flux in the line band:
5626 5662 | -0.72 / 5.12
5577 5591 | -1.14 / 5.28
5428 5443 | -1.95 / 5.13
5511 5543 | -4.09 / 5.36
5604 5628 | -0.91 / 5.14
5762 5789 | -1.46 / 5.61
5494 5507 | -1.73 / 5.32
